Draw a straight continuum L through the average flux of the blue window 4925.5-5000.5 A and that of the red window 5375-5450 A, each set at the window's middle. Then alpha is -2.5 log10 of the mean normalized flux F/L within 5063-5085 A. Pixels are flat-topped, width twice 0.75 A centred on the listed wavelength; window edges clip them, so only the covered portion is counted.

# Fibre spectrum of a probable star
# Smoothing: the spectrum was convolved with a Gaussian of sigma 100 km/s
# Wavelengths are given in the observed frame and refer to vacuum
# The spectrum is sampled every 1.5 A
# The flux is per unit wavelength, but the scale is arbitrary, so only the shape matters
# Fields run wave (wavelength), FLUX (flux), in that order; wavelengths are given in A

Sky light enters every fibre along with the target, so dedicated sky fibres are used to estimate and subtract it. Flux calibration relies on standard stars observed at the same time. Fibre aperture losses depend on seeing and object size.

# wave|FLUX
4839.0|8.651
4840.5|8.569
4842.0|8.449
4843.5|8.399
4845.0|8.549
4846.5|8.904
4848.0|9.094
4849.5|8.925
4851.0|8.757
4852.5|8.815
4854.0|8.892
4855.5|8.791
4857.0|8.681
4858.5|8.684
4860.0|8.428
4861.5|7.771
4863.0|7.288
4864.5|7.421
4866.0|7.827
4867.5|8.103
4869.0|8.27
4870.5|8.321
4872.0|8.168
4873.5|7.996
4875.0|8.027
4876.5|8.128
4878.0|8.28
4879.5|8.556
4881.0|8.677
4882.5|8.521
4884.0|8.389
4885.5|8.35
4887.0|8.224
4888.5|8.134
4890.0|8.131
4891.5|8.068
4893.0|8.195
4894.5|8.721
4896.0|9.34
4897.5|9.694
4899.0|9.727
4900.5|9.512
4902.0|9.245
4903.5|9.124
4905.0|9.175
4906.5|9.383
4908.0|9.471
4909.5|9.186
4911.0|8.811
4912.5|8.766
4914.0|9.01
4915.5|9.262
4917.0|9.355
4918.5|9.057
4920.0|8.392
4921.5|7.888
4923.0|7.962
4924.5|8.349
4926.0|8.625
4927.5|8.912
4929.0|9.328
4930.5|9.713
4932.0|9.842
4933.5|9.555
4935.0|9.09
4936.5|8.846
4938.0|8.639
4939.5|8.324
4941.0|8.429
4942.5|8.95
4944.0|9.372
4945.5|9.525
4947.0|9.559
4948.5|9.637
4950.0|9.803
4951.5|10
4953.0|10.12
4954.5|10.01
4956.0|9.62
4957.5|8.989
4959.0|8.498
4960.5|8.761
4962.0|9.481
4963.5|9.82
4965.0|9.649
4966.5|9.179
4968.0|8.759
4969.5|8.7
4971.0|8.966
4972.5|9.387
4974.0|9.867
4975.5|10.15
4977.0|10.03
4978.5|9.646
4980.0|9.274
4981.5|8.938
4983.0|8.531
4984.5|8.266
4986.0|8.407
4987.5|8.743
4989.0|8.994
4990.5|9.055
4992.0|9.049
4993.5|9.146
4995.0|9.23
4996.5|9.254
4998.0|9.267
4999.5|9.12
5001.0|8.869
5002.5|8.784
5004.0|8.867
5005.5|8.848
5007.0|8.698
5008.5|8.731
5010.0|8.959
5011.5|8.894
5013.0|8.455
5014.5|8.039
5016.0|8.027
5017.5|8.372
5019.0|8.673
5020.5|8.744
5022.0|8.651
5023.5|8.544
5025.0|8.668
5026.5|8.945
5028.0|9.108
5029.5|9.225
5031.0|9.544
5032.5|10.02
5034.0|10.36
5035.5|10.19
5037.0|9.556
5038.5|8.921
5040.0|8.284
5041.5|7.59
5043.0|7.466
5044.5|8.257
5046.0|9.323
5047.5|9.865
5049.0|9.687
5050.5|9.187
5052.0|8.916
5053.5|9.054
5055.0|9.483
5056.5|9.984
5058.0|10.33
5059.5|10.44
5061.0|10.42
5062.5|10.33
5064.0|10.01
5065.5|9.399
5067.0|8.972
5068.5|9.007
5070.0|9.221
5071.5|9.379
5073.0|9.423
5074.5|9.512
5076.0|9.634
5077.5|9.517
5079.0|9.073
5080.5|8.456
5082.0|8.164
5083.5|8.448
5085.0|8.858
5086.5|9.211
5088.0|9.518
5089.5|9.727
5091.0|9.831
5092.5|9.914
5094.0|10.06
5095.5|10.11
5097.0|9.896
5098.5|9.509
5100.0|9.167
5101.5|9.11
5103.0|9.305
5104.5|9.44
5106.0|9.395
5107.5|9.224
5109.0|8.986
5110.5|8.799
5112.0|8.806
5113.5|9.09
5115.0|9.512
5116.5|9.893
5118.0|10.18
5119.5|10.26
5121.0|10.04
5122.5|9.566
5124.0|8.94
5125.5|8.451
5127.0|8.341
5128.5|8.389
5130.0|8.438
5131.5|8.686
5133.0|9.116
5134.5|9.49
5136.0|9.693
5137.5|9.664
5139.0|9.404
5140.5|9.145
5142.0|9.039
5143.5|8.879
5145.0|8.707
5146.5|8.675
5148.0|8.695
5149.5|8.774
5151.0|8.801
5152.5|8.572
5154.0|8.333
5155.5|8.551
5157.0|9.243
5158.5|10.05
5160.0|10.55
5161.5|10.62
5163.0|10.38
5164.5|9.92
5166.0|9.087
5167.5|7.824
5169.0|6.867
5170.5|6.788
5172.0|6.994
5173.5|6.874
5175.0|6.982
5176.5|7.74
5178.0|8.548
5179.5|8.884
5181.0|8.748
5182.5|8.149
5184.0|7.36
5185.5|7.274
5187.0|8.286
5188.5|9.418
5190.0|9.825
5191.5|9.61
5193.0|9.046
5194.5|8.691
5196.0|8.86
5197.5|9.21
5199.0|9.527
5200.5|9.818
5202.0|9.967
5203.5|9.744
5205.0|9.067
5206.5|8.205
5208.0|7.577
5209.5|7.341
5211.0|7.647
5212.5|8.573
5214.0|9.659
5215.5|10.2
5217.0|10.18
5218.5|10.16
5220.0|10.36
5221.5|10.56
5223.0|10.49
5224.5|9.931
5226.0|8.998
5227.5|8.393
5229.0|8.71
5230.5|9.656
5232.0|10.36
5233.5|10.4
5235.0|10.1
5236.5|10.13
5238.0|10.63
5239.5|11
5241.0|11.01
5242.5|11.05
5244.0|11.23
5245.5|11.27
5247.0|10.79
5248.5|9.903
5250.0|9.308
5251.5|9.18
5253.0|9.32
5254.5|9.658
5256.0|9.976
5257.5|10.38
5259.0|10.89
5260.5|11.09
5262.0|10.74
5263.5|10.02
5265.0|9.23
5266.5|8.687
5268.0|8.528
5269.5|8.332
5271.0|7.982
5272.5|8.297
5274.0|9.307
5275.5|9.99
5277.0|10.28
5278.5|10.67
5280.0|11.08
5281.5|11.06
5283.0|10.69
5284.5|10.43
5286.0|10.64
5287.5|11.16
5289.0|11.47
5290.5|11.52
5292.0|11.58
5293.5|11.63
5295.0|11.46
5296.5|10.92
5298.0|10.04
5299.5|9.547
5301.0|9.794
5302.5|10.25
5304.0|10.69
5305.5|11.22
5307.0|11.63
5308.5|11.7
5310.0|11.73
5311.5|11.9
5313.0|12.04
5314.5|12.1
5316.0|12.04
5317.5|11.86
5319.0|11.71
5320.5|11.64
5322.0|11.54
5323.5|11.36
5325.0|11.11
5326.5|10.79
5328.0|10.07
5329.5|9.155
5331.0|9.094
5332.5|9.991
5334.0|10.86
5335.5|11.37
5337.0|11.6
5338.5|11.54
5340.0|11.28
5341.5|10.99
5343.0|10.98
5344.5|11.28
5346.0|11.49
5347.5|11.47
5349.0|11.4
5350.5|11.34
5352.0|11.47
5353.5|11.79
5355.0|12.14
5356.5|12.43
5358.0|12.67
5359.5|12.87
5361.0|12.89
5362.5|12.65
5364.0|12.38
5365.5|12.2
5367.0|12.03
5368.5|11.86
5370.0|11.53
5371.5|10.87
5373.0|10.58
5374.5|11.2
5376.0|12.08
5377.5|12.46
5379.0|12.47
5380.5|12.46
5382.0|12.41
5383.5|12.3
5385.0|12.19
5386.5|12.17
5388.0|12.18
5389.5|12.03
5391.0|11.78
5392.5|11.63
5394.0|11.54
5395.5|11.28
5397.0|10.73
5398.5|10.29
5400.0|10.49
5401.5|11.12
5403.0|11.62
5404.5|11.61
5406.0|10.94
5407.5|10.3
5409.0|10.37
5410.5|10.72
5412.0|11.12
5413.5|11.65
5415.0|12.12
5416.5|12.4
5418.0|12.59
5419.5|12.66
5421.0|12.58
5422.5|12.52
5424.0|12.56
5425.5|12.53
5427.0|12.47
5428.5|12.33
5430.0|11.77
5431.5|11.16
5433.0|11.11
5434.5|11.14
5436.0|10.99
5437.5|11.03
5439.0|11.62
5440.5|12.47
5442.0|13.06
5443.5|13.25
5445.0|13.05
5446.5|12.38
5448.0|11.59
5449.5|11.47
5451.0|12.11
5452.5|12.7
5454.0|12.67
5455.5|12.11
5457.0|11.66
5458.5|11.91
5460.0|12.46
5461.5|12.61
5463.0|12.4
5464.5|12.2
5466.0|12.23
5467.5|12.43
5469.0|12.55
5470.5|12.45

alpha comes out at 0.08 mag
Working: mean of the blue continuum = 9.22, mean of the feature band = 9.16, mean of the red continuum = 11.8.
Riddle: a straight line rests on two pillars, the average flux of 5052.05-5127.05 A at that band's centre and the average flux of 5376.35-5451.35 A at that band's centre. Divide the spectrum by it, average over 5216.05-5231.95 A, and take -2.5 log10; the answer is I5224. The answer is 0.069 mag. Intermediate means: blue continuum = 9.43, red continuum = 11.8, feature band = 9.78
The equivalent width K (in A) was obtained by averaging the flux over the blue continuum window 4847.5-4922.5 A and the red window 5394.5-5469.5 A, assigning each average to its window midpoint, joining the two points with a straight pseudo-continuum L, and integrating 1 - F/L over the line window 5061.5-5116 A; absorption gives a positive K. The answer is 2.67 A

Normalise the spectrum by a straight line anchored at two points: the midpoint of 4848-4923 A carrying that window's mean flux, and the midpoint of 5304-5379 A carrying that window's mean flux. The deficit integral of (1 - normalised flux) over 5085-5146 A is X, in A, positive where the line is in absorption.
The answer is 4.6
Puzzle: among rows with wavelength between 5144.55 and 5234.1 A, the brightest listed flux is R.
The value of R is 10.62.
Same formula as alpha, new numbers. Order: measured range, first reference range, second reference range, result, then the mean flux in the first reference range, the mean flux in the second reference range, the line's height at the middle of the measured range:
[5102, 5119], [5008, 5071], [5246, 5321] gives 0.02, 9.14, 10.5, 9.54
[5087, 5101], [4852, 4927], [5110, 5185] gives -0.11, 8.58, 8.85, 8.79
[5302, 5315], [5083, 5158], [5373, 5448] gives -0.06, 9.2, 11.8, 10.9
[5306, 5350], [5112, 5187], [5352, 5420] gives -0.02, 8.82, 11.8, 11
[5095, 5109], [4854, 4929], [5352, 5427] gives 0.06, 8.59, 11.8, 9.96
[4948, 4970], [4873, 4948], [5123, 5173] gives -0.07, 8.84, 8.88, 8.85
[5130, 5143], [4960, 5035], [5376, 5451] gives 0.08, 9.04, 11.8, 9.97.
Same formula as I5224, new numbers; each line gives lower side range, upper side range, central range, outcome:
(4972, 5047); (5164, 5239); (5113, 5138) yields -0.04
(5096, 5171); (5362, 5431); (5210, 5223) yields 0.03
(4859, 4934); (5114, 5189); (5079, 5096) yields -0.06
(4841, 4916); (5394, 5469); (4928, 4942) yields -0.02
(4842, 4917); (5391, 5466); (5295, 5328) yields -0.01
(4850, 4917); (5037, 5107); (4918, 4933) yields -0.01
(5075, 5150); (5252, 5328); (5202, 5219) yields 0.12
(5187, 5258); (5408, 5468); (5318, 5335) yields 0.01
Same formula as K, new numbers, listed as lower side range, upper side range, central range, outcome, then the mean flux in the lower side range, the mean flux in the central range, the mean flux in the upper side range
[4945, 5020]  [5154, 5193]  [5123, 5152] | -0.8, 9.11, 8.91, 8.59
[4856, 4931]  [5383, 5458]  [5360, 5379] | -0.7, 8.61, 11.9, 11.8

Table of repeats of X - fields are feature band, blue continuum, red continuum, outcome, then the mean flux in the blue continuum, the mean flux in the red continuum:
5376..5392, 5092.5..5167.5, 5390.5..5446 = -1.2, 9.28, 11.7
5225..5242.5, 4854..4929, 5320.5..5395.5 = 1.3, 8.59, 11.6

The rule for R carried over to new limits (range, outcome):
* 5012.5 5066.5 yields 10.44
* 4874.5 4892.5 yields 8.677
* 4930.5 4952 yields 10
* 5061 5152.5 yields 10.42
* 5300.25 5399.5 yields 12.89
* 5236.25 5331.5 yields 12.1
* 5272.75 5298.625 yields 11.63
